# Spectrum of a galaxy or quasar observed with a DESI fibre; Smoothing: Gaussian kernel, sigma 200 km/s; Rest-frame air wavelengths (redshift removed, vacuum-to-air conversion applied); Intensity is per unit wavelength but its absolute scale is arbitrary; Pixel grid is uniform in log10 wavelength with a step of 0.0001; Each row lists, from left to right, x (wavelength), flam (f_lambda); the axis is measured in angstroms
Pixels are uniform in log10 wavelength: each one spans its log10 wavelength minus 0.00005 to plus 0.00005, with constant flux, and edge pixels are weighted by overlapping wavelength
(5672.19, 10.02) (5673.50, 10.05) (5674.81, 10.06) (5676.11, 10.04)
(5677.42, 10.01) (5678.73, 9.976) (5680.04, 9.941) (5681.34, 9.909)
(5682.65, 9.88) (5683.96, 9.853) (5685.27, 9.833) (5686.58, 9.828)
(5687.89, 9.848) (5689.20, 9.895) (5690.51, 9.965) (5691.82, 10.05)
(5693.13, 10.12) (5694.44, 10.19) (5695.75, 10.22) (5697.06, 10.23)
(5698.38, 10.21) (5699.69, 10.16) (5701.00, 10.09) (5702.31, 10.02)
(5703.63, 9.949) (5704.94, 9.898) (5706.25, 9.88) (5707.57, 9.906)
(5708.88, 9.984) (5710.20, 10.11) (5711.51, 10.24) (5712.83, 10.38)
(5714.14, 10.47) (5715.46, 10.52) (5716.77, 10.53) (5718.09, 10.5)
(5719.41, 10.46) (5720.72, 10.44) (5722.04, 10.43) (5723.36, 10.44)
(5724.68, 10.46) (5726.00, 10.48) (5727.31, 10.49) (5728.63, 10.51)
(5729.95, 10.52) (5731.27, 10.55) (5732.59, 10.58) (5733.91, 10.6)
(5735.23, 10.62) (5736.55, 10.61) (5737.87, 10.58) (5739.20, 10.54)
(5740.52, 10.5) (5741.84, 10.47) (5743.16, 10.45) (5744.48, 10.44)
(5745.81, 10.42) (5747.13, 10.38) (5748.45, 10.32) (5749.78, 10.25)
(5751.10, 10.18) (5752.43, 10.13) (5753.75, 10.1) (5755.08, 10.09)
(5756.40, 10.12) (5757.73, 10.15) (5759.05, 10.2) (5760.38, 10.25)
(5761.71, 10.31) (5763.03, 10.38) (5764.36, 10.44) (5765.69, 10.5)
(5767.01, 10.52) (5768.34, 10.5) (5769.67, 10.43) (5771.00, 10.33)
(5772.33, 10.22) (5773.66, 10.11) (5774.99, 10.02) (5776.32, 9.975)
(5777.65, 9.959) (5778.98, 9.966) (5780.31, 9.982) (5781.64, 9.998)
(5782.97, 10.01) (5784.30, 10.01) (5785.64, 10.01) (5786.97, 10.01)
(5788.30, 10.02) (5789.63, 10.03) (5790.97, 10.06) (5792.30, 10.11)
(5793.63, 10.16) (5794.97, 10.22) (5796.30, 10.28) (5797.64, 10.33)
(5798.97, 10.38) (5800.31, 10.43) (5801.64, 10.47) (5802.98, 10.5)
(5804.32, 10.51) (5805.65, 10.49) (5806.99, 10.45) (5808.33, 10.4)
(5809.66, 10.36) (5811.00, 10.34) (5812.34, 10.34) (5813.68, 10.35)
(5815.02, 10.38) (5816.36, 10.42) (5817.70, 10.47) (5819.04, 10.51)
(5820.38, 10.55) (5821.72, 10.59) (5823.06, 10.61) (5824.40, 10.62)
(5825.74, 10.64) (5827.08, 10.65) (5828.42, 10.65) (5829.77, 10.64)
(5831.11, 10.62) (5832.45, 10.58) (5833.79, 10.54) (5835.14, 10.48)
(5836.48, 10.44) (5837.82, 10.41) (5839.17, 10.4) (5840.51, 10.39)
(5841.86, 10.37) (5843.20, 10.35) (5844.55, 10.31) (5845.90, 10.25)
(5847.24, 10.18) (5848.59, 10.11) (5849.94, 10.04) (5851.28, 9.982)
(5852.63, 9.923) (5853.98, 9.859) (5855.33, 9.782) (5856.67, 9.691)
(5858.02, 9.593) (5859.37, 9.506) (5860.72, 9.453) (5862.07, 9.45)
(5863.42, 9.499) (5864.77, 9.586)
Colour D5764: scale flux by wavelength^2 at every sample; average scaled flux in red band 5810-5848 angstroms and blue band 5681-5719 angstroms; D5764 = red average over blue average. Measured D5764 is 1.1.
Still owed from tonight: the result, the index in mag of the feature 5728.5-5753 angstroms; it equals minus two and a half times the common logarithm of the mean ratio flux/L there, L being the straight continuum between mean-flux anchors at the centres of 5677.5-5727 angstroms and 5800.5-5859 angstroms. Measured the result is -0.03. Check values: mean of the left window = 10.1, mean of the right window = 10.4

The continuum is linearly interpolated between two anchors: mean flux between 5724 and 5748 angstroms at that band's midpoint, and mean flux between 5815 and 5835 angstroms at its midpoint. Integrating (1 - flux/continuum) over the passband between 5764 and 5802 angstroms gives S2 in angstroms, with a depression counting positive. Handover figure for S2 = 1.3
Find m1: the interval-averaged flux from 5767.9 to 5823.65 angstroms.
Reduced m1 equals 10.3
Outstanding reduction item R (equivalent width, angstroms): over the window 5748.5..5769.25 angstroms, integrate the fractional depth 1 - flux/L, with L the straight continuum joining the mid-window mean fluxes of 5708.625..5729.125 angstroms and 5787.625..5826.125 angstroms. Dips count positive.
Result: 0.2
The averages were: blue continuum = 10.4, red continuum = 10.4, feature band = 10.3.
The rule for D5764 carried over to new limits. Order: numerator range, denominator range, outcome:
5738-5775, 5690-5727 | 1.03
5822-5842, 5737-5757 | 1.05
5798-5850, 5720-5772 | 1.03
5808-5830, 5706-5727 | 1.05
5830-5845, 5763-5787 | 1.05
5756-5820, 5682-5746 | 1.02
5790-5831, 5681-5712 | 1.08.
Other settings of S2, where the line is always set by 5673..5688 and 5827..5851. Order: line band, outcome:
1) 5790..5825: -0.29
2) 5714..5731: -0.72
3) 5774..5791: 0.38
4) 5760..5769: -0.21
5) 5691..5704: -0.18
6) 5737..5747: -0.36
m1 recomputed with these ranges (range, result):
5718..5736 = 10.5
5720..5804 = 10.3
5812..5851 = 10.4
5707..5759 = 10.4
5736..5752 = 10.4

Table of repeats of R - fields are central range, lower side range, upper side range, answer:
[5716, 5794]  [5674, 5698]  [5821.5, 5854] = -0.99 angstroms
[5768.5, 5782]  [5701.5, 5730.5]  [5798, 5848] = 0.35 angstroms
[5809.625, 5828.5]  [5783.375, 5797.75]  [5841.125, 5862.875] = -0.90 angstroms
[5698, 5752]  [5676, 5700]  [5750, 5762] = -1.41 angstroms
